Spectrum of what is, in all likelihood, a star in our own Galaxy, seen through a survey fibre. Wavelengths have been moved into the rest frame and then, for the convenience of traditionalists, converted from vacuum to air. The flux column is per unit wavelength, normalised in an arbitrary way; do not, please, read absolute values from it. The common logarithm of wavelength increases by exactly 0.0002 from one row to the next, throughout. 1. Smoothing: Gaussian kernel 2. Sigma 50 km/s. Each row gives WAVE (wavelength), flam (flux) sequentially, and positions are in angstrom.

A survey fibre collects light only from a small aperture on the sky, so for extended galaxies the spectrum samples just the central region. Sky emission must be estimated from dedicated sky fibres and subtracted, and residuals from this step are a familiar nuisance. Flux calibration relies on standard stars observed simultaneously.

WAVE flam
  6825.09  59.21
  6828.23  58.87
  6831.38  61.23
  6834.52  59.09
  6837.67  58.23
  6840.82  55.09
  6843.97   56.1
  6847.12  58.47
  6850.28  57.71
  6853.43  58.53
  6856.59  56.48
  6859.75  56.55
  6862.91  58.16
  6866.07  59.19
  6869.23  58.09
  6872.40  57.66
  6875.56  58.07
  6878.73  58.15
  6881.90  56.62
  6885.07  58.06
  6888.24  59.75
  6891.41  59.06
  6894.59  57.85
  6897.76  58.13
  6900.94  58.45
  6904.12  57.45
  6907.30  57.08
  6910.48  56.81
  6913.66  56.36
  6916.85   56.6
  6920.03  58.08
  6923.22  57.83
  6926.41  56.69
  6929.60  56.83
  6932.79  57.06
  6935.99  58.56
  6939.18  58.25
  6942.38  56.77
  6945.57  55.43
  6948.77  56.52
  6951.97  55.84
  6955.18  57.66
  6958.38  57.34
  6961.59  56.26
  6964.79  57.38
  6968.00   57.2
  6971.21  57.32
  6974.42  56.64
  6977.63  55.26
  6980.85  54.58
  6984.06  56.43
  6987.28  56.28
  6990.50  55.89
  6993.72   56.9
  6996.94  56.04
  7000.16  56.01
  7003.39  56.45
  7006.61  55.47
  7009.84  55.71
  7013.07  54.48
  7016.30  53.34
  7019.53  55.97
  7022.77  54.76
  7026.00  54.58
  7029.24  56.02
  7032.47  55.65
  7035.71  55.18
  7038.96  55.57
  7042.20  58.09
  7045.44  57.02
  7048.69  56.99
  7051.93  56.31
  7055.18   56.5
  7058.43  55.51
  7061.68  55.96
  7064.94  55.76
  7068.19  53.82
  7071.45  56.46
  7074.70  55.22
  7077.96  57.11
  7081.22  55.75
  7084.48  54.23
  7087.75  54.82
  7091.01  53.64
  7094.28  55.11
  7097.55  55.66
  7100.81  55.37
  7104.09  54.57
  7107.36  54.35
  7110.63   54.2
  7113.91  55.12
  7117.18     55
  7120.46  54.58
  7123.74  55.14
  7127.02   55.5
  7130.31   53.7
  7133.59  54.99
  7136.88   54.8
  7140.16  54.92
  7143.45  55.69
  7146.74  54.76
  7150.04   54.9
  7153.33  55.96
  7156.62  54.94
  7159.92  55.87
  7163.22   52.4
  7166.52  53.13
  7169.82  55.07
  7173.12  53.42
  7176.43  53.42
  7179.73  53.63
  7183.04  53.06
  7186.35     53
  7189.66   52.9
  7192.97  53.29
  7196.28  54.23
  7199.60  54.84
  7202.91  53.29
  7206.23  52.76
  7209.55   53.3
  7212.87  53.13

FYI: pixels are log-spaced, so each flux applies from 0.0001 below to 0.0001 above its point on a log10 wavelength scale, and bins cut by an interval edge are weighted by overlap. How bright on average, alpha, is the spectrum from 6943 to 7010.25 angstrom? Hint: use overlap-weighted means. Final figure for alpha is 56.3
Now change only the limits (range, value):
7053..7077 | 55.7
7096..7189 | 54.5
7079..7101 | 55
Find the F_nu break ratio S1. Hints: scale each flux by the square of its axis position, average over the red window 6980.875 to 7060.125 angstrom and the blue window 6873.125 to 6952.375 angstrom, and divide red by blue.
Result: 1.0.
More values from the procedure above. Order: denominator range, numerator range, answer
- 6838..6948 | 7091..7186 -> 1.02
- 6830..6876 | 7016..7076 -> 1.02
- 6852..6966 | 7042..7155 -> 1.02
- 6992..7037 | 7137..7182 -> 1.02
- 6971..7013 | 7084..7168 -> 1.02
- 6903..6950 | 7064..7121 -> 1.01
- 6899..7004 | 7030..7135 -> 1.01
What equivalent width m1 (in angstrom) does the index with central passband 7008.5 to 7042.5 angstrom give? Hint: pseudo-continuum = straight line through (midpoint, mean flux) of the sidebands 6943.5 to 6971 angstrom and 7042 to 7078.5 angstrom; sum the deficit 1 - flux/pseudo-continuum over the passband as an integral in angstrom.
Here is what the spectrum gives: 0.6 angstrom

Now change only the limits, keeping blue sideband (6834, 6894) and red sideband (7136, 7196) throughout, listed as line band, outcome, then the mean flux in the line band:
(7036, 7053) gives -0.3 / 56.7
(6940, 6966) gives 0.0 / 56.7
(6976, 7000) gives 0.2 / 55.9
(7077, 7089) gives -0.1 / 55.4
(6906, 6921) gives 0.1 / 57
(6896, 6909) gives -0.1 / 57.8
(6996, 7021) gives 0.3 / 55.4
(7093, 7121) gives 0.0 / 54.9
